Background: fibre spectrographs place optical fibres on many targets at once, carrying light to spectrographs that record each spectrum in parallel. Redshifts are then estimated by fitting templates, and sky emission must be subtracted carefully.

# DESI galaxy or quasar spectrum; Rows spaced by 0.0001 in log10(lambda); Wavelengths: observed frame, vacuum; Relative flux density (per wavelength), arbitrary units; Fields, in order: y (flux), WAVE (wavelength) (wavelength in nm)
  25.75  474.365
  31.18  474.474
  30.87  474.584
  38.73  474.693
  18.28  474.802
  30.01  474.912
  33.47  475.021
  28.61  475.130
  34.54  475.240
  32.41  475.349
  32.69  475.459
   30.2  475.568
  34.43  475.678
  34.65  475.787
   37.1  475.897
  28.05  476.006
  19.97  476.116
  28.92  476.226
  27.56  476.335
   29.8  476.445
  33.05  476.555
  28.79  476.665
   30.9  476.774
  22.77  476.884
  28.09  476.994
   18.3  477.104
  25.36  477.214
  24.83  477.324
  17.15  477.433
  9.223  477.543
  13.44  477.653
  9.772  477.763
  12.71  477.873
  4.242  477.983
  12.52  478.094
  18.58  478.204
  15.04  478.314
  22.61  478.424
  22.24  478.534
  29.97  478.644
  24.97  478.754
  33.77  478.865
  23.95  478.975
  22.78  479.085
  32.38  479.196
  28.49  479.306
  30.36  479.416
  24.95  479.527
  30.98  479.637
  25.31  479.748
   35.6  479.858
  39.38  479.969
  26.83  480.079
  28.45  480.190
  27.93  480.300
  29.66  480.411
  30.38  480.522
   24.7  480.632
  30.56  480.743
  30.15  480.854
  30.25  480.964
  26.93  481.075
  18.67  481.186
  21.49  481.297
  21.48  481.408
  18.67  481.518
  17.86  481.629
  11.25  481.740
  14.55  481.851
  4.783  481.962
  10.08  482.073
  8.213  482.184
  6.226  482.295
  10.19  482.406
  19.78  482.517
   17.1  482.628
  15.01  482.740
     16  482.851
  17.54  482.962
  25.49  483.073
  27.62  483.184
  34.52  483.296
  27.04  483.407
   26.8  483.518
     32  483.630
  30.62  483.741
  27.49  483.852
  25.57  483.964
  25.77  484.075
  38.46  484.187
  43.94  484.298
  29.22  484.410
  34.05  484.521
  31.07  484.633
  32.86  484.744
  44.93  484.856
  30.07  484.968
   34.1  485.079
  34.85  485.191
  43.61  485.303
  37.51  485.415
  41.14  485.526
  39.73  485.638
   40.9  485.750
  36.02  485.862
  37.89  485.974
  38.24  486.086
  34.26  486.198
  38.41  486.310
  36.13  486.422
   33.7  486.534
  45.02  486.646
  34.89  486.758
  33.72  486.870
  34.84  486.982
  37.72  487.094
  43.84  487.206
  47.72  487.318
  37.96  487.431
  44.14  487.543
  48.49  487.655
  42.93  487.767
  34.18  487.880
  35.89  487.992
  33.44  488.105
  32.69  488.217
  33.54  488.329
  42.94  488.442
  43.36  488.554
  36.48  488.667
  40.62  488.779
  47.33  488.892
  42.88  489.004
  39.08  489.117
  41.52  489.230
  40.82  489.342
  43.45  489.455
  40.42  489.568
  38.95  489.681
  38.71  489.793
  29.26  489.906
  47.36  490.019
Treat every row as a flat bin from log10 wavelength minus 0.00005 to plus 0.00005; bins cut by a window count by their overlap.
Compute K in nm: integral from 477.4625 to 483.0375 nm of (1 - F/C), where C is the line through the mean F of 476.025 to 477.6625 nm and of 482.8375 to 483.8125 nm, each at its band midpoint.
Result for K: 0.97 nm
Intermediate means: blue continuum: 24.3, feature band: 21.2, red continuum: 26.9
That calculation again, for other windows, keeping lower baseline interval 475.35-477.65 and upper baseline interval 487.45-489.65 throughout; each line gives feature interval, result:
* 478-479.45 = 0.28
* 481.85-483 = 0.72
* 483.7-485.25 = 0.11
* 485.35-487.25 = -0.01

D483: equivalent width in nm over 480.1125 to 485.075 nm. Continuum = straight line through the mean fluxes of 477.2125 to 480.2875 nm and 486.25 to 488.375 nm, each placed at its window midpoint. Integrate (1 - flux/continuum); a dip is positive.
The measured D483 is 0.909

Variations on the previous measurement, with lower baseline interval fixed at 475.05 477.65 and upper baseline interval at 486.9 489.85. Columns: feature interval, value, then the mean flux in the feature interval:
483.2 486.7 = 0.16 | 34.9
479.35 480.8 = 0.08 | 29.6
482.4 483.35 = 0.37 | 20.9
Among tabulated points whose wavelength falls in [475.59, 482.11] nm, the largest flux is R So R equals 39.38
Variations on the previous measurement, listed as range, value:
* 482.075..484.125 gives 34.52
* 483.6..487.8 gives 48.49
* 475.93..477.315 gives 33.05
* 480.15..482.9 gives 30.56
